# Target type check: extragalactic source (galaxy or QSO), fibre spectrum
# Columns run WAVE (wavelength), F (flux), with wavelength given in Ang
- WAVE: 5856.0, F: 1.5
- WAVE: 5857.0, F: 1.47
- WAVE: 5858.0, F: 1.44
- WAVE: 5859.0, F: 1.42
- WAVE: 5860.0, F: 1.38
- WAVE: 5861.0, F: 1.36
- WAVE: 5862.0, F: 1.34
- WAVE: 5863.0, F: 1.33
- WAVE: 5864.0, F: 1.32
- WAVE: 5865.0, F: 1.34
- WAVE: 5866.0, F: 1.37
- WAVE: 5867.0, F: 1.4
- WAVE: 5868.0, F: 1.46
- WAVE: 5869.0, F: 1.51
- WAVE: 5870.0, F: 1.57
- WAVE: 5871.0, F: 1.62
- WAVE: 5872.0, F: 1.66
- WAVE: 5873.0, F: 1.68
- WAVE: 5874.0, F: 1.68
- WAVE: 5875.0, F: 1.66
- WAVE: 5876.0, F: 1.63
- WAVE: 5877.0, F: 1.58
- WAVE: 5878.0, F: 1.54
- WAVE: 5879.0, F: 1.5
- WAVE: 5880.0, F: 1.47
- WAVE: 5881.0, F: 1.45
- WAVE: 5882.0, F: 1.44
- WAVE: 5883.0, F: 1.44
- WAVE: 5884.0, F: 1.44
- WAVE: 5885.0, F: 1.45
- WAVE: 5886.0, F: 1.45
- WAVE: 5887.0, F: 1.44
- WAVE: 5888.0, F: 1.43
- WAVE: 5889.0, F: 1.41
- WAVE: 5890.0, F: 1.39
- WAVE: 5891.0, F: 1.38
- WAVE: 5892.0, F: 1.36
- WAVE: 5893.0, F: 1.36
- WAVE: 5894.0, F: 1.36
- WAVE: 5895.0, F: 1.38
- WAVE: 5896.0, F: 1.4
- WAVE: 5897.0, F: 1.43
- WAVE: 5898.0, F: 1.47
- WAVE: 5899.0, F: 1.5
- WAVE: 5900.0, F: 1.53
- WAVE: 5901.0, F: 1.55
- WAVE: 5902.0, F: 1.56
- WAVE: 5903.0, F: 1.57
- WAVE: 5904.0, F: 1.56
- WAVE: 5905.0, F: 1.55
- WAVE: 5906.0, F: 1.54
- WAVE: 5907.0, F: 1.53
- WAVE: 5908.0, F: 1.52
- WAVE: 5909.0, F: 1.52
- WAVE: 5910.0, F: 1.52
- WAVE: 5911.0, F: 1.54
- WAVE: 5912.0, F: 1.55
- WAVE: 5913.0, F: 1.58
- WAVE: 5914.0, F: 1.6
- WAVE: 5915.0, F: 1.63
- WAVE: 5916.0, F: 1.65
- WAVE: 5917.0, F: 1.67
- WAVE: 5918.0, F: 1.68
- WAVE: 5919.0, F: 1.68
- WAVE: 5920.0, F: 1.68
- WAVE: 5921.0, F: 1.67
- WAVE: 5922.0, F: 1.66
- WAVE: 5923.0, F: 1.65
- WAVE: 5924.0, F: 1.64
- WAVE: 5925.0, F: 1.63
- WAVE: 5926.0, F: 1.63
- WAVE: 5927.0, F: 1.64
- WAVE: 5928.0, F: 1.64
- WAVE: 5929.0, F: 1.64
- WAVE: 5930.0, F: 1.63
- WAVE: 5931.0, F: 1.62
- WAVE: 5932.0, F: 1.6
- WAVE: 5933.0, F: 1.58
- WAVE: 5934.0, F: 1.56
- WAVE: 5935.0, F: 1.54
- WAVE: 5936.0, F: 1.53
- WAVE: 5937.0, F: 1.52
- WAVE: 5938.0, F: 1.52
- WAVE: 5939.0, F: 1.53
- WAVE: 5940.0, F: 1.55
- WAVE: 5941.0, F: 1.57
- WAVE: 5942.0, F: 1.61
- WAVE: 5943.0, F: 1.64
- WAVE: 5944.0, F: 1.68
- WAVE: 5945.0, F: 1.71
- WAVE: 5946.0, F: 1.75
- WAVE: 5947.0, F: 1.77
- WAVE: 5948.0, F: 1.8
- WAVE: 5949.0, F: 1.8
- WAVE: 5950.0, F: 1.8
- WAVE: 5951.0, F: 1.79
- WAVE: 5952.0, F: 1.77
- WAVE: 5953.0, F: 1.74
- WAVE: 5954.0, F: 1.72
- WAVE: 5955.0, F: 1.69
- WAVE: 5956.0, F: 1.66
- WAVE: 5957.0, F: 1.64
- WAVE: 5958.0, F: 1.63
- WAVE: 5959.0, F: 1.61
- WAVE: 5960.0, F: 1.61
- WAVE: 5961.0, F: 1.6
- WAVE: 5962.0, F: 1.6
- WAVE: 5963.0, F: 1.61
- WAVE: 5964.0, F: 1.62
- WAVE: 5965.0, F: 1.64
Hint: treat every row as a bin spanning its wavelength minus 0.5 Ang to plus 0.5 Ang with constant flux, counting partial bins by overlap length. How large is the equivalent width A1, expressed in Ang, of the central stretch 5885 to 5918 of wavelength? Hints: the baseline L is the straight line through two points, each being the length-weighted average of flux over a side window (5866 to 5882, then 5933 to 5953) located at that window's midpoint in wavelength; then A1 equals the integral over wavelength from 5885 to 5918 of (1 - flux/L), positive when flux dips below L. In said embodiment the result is 1.9 Ang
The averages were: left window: 1.55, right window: 1.66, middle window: 1.5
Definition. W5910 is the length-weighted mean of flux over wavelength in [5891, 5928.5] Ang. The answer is 1.56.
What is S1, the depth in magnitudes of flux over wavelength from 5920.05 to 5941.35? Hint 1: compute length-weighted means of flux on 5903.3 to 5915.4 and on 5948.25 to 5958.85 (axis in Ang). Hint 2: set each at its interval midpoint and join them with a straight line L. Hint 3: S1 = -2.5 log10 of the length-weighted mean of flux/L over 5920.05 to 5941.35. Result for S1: 0.02 mag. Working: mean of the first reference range 1.55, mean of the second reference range 1.72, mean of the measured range 1.6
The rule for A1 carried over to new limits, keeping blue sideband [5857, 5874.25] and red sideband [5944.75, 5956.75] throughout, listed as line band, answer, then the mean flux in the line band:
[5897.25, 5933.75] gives 0.8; 1.59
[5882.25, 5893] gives 0.8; 1.42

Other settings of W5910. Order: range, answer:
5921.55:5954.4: 1.65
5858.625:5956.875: 1.56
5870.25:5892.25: 1.51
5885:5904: 1.45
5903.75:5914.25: 1.54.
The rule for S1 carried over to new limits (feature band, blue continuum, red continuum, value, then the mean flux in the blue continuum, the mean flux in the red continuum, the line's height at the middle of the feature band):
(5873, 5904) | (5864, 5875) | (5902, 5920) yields 0.05 mag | 1.53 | 1.58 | 1.55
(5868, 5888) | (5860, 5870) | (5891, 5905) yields -0.08 mag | 1.39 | 1.46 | 1.42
